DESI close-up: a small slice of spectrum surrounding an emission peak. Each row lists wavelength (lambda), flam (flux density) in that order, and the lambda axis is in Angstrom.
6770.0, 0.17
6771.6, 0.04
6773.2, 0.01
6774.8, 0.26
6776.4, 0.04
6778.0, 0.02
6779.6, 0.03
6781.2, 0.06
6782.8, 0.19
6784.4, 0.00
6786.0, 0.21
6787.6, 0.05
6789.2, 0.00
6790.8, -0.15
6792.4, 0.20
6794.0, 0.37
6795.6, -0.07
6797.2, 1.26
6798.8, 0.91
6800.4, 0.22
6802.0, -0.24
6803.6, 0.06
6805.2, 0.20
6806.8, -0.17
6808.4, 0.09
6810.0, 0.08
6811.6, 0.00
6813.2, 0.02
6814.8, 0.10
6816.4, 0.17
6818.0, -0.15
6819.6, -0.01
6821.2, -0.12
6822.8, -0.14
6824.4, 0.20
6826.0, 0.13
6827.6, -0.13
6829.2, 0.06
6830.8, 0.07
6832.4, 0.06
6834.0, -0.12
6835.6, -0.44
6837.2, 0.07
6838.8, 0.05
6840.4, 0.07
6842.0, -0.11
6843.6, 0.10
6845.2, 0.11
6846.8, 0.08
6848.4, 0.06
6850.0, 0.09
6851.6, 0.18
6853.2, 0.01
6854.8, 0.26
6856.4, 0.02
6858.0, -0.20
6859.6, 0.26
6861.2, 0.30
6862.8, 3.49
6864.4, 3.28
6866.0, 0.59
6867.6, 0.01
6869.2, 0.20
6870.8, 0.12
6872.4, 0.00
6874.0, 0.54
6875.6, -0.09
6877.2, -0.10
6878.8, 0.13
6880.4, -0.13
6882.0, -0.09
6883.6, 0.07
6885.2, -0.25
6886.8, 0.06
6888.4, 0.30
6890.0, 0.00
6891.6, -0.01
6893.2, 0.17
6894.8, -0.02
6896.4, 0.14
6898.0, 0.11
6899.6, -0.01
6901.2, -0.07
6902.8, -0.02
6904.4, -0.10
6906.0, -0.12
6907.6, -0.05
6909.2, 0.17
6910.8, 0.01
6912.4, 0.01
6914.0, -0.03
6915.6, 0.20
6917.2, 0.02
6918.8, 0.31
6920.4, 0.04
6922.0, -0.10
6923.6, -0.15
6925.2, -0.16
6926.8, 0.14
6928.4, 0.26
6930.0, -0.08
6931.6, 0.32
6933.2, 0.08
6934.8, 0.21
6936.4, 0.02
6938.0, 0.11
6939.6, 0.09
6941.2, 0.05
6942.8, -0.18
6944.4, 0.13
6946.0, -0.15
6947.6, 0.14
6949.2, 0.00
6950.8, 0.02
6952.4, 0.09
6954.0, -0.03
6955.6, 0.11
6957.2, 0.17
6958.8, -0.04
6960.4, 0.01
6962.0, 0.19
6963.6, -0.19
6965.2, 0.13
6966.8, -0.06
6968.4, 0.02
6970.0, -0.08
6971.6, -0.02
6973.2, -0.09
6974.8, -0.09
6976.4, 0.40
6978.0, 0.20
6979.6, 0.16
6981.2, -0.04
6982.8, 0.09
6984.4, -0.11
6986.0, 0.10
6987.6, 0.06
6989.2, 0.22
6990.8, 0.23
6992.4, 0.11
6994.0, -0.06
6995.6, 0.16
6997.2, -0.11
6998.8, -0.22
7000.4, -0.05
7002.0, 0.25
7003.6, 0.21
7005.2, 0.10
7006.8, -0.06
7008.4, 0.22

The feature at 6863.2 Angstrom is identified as [O III] 5007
